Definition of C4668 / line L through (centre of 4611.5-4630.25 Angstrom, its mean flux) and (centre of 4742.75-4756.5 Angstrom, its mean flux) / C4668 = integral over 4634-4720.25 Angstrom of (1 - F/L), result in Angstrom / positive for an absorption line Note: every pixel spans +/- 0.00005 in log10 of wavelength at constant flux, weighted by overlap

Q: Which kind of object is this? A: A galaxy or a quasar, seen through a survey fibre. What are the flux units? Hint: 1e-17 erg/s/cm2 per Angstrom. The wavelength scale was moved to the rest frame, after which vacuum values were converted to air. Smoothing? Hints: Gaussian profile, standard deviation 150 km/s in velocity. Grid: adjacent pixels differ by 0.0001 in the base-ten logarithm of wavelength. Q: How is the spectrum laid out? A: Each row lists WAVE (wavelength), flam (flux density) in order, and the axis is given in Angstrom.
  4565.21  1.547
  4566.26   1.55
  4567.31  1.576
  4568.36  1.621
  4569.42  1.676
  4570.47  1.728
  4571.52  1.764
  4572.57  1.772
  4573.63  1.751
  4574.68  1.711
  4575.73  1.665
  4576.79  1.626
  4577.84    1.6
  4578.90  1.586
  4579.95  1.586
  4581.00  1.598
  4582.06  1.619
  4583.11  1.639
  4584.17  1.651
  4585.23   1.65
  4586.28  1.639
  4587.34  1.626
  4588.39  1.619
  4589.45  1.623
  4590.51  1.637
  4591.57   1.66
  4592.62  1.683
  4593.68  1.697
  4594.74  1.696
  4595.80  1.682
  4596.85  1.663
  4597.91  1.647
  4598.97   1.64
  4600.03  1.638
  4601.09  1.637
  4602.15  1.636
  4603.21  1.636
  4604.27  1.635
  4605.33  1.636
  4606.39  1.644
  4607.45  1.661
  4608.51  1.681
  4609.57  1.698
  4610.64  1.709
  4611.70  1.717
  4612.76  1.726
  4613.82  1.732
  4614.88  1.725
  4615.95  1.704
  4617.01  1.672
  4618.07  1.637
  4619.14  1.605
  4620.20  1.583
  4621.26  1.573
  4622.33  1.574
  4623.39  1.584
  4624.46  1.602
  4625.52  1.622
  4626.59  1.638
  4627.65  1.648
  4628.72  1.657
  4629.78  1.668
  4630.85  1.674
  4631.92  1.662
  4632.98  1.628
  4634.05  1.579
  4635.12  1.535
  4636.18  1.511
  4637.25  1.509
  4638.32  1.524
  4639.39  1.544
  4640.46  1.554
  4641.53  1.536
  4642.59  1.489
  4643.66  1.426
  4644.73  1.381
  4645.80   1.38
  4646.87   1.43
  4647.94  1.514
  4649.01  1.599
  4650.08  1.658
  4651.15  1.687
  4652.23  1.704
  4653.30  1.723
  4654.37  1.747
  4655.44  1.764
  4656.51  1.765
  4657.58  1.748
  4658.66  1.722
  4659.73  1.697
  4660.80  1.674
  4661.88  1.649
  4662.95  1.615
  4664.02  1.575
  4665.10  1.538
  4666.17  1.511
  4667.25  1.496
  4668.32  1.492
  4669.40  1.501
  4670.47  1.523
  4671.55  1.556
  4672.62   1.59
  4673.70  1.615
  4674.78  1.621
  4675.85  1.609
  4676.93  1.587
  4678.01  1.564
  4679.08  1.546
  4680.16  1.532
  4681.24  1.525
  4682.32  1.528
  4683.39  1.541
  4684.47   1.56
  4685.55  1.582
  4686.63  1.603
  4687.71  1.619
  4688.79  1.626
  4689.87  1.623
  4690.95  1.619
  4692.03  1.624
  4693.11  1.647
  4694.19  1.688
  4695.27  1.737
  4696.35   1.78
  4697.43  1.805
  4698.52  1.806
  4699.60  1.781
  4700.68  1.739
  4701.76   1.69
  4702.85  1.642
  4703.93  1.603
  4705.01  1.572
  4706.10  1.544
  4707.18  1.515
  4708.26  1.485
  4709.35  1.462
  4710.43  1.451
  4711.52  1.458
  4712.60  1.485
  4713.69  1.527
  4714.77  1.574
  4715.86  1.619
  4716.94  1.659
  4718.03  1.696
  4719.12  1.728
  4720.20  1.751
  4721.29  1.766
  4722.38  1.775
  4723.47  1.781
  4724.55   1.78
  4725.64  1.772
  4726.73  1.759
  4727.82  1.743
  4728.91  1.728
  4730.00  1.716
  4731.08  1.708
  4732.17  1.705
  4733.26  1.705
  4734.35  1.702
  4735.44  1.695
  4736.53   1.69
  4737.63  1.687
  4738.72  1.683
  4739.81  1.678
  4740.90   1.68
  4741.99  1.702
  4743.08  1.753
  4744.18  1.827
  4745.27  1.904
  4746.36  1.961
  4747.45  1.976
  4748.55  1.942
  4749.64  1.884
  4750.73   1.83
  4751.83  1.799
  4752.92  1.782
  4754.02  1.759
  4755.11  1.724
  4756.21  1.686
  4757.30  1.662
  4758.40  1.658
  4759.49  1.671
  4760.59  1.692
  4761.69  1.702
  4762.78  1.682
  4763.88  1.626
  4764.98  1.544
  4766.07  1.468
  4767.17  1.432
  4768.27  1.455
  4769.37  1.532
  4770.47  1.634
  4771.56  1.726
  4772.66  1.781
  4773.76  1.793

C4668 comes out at 6.6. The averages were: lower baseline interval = 1.65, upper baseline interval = 1.84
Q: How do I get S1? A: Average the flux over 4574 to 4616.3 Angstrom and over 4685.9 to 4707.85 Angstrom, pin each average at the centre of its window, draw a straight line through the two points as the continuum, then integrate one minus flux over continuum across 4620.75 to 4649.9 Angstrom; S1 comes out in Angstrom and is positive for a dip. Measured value 1.76 Angstrom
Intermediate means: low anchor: 1.66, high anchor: 1.66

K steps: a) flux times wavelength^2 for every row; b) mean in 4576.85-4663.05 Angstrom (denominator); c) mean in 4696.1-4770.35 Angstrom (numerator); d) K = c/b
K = 1.1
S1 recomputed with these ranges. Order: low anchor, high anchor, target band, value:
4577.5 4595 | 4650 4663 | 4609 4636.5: 0.5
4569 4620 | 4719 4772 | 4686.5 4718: 1.5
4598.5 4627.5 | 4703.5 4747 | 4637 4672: 1.6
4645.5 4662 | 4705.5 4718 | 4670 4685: 0.4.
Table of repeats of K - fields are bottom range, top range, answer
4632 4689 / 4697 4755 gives 1.11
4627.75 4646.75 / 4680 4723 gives 1.08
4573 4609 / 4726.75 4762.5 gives 1.14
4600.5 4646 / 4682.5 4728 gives 1.06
